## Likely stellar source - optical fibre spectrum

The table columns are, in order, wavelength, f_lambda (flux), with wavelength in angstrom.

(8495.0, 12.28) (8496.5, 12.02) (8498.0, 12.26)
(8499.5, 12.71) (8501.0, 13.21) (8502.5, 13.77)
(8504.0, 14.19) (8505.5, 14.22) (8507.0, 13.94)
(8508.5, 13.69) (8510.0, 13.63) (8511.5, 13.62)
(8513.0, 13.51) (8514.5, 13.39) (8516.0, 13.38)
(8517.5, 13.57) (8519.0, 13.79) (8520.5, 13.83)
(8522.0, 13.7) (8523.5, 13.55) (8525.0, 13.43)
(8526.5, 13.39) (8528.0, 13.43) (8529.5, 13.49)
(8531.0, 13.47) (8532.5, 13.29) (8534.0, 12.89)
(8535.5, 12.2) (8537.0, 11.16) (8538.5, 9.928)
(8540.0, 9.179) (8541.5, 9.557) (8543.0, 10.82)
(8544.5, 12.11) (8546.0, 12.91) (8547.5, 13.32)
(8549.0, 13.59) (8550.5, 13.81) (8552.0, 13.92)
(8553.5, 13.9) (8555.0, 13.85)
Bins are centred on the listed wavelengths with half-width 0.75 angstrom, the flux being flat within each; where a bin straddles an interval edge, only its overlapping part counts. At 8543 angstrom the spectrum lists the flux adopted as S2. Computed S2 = 10.82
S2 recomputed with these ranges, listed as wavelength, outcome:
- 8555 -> 13.85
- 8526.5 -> 13.39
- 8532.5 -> 13.29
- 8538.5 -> 9.928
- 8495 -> 12.28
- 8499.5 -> 12.71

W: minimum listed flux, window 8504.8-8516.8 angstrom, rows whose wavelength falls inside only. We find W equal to 13.38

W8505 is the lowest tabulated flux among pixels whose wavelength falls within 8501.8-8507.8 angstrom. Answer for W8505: 13.77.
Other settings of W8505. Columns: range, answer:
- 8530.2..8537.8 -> 11.16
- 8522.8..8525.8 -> 13.43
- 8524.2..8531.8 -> 13.39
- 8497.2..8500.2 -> 12.26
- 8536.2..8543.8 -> 9.179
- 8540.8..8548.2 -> 9.557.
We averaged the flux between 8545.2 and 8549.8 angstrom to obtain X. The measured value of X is 13.3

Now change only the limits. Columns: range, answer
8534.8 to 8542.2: 10.4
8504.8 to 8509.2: 13.9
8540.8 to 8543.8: 10.2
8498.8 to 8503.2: 13.2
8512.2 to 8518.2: 13.5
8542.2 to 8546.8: 11.9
